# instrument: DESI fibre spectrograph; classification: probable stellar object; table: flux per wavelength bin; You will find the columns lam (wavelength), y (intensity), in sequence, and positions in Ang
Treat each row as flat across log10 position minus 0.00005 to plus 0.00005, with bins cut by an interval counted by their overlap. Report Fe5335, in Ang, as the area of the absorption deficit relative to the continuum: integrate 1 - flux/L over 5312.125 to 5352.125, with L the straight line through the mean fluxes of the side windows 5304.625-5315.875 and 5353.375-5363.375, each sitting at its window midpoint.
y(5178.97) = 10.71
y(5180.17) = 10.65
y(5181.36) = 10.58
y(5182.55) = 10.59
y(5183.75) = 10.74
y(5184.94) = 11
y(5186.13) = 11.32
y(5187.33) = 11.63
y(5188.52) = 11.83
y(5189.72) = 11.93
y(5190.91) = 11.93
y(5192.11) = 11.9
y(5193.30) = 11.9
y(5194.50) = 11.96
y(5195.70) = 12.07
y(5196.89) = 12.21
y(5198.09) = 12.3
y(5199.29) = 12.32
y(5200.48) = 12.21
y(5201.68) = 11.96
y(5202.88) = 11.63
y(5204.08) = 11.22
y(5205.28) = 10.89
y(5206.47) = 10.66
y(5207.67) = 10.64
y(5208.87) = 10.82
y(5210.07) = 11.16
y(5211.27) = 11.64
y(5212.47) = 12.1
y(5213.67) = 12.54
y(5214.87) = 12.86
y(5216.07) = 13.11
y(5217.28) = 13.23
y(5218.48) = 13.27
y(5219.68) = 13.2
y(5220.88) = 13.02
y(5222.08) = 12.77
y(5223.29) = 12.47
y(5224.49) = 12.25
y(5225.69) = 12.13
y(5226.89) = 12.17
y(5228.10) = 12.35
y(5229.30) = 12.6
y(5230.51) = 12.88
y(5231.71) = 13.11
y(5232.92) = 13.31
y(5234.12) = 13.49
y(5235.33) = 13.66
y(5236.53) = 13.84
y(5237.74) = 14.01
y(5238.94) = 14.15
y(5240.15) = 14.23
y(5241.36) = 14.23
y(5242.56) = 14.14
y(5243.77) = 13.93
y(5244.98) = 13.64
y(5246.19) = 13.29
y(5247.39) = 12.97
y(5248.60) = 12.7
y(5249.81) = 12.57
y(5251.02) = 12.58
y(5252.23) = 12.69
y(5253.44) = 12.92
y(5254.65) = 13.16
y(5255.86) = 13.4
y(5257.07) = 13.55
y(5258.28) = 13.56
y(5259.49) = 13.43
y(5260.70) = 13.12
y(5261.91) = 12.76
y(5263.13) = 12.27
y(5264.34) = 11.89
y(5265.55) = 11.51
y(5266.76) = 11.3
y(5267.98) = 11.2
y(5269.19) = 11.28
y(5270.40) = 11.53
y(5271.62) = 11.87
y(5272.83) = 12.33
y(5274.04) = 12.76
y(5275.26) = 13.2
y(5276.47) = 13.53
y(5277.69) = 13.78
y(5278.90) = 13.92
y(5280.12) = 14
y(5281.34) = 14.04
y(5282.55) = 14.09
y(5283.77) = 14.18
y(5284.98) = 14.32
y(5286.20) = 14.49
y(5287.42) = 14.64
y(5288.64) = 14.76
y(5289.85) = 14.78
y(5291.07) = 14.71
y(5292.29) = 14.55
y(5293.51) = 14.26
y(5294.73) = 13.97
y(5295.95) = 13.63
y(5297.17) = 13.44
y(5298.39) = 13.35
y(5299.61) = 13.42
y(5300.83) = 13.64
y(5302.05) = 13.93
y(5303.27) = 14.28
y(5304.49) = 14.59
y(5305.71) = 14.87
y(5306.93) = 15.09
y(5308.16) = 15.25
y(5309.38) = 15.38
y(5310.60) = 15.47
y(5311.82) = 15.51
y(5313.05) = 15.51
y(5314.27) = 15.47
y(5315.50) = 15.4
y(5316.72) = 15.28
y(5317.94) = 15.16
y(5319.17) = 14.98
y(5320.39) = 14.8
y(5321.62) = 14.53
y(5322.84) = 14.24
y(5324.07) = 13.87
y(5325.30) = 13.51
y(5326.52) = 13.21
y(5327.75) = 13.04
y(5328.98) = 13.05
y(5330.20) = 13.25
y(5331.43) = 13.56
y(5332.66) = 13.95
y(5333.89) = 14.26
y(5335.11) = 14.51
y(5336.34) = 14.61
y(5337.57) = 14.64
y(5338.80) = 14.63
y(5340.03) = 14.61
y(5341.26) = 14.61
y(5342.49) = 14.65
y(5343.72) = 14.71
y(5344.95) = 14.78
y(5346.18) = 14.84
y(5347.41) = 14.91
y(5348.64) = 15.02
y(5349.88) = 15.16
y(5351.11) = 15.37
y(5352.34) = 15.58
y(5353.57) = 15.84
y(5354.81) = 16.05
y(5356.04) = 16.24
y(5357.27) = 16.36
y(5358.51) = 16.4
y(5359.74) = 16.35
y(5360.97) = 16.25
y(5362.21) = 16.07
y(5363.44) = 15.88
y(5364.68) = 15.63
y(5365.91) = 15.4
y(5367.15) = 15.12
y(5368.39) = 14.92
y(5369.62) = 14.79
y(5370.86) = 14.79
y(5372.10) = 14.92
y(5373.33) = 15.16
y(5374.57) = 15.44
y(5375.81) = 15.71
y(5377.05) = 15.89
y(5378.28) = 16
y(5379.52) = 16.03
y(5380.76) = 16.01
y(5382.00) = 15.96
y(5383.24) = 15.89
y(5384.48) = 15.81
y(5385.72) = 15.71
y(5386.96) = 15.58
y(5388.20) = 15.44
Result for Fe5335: 3.0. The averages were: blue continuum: 15.3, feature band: 14.5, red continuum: 16.2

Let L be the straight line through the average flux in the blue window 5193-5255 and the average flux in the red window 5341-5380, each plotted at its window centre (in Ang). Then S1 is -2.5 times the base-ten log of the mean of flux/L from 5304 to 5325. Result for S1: -0.036 mag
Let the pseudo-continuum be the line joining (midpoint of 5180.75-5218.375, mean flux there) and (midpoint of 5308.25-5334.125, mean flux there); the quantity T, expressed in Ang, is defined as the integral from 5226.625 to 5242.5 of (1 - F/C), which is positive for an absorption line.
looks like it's -1.2 Ang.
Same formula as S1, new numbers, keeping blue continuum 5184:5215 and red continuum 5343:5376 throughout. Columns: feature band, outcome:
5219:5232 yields -0.03 mag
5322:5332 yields 0.09 mag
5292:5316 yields -0.03 mag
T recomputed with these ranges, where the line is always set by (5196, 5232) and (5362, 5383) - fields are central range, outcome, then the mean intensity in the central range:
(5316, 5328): 0.1 Ang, 14.3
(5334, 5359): -0.3 Ang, 15.2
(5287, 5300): -0.3 Ang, 14.1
